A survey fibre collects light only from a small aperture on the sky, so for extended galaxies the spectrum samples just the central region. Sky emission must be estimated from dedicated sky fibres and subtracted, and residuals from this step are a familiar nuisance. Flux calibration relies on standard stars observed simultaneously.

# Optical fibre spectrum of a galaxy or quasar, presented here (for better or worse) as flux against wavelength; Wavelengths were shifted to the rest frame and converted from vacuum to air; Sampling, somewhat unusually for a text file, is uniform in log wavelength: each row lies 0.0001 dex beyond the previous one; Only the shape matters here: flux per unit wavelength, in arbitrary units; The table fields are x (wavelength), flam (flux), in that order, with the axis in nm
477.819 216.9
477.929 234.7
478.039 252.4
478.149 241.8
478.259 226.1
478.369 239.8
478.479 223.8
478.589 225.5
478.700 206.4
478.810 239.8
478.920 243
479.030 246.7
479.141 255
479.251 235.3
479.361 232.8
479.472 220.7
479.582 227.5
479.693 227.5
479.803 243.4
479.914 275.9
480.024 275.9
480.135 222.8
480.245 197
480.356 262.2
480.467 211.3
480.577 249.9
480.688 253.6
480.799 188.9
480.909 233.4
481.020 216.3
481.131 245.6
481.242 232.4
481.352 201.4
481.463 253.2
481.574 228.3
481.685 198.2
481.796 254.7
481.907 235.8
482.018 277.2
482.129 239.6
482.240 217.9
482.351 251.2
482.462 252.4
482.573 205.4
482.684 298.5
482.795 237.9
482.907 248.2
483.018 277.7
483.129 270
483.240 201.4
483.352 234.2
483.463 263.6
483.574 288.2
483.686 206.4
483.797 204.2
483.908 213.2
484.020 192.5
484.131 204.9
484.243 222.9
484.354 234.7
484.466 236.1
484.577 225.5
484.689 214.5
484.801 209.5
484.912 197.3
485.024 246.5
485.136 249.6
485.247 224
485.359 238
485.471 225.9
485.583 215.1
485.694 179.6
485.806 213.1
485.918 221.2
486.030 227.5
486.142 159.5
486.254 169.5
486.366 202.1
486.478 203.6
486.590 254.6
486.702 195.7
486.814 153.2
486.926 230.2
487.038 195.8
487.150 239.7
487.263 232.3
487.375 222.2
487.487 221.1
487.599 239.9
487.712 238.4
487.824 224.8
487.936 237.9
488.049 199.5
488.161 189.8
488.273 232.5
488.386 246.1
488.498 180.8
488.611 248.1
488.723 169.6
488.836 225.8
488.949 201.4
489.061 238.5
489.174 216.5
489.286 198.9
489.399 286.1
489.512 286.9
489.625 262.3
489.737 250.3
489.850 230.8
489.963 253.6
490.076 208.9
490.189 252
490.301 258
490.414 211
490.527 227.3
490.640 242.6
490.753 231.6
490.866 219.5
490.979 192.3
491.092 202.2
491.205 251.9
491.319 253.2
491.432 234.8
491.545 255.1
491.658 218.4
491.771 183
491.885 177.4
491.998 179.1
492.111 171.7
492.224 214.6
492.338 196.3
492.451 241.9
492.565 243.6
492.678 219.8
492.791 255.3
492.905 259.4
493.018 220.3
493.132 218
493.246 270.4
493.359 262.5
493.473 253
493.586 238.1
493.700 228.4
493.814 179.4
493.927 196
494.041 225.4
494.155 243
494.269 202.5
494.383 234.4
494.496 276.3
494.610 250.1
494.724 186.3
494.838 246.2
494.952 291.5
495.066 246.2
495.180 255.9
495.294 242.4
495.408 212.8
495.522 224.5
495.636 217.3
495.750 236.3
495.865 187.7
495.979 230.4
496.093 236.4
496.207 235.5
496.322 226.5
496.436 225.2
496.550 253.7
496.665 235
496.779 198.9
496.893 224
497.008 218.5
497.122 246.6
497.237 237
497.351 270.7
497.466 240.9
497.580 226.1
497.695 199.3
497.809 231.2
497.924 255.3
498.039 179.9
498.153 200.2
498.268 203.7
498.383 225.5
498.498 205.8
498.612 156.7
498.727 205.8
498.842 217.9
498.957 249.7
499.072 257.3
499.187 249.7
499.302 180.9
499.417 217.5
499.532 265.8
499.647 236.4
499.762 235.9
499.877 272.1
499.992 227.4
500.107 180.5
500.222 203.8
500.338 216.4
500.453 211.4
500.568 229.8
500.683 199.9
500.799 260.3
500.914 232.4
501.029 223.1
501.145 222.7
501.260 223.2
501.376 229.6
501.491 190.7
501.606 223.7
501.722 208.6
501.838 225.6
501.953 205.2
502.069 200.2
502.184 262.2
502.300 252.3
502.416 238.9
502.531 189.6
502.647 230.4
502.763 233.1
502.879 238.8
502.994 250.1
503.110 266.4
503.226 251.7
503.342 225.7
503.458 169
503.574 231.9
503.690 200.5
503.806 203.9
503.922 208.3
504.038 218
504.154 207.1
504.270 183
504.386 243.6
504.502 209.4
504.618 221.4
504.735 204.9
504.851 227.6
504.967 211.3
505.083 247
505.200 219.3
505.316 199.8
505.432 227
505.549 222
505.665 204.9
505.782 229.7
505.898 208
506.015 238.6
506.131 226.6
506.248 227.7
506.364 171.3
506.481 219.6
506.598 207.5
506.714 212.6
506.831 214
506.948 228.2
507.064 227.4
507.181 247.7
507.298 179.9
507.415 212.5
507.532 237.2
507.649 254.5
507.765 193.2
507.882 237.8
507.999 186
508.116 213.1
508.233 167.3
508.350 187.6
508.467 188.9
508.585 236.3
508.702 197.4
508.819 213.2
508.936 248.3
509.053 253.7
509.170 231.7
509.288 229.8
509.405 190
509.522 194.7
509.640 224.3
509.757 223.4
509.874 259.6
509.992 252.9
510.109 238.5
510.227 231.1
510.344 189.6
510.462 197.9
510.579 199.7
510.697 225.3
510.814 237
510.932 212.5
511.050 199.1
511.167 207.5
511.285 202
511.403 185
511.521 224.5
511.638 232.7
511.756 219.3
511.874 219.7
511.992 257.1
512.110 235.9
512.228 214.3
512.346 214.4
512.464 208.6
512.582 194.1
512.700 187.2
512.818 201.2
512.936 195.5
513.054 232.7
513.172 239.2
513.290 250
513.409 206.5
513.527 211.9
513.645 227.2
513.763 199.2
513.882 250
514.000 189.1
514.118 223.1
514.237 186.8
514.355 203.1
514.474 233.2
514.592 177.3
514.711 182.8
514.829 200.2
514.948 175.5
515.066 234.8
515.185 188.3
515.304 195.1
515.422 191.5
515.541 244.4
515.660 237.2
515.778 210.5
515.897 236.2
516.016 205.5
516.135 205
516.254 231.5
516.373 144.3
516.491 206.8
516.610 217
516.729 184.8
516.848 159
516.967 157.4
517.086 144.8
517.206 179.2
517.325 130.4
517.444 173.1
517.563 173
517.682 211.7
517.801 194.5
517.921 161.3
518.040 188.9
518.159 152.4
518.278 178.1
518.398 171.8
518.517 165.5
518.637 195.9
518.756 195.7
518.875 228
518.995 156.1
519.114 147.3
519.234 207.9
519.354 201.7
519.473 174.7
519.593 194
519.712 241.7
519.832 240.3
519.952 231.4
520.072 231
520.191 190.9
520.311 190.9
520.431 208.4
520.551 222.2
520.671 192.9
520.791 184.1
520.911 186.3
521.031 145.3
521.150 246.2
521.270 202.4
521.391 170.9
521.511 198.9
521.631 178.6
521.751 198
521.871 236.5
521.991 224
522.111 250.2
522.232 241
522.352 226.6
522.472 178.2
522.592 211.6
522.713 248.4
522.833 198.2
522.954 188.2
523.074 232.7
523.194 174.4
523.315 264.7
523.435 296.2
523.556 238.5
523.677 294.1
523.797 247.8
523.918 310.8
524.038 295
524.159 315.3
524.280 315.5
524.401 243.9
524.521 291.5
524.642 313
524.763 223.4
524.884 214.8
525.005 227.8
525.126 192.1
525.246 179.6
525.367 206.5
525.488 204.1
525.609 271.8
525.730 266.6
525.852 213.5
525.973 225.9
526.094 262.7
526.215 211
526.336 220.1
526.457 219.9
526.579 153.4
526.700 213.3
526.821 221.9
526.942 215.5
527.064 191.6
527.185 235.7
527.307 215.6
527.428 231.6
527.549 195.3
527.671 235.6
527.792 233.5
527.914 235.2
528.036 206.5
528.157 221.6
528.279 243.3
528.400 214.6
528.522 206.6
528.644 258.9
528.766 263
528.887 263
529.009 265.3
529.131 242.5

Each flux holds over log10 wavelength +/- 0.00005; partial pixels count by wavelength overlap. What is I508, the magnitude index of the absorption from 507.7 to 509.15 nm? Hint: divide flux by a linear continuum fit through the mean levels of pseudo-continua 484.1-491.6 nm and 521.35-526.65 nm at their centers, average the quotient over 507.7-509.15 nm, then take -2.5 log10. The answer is 0.09 mag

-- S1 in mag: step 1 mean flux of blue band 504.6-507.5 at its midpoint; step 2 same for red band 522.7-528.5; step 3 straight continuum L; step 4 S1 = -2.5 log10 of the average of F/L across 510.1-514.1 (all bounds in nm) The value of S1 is 0.04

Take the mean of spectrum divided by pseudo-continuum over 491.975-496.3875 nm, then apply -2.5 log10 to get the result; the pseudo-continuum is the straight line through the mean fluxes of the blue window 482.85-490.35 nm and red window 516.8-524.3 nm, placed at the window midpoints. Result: -0.05 mag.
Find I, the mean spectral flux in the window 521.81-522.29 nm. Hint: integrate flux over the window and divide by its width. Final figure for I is 238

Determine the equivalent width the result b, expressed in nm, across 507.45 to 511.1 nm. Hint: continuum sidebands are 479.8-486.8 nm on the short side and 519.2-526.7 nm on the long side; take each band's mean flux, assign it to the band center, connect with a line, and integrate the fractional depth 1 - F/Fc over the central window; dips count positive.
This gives 0.14 nm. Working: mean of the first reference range 228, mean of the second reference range 225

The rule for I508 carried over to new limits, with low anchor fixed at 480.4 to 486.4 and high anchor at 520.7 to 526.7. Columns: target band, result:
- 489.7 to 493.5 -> 0.00 mag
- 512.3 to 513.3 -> 0.08 mag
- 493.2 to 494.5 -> -0.02 mag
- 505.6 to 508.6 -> 0.07 mag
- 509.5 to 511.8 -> 0.05 mag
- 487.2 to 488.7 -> 0.02 mag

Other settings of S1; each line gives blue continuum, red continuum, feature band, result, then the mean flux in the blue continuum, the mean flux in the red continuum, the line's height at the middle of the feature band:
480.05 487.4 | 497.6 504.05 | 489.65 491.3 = -0.04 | 226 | 222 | 224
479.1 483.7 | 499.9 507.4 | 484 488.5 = 0.09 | 240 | 220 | 235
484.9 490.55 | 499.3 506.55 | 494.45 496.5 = -0.06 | 222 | 222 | 222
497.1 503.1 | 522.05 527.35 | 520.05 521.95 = 0.18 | 225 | 236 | 234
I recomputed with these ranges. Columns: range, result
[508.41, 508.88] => 209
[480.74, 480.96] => 212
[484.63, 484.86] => 212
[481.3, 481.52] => 227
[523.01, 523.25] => 205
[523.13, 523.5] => 245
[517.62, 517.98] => 189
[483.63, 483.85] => 205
